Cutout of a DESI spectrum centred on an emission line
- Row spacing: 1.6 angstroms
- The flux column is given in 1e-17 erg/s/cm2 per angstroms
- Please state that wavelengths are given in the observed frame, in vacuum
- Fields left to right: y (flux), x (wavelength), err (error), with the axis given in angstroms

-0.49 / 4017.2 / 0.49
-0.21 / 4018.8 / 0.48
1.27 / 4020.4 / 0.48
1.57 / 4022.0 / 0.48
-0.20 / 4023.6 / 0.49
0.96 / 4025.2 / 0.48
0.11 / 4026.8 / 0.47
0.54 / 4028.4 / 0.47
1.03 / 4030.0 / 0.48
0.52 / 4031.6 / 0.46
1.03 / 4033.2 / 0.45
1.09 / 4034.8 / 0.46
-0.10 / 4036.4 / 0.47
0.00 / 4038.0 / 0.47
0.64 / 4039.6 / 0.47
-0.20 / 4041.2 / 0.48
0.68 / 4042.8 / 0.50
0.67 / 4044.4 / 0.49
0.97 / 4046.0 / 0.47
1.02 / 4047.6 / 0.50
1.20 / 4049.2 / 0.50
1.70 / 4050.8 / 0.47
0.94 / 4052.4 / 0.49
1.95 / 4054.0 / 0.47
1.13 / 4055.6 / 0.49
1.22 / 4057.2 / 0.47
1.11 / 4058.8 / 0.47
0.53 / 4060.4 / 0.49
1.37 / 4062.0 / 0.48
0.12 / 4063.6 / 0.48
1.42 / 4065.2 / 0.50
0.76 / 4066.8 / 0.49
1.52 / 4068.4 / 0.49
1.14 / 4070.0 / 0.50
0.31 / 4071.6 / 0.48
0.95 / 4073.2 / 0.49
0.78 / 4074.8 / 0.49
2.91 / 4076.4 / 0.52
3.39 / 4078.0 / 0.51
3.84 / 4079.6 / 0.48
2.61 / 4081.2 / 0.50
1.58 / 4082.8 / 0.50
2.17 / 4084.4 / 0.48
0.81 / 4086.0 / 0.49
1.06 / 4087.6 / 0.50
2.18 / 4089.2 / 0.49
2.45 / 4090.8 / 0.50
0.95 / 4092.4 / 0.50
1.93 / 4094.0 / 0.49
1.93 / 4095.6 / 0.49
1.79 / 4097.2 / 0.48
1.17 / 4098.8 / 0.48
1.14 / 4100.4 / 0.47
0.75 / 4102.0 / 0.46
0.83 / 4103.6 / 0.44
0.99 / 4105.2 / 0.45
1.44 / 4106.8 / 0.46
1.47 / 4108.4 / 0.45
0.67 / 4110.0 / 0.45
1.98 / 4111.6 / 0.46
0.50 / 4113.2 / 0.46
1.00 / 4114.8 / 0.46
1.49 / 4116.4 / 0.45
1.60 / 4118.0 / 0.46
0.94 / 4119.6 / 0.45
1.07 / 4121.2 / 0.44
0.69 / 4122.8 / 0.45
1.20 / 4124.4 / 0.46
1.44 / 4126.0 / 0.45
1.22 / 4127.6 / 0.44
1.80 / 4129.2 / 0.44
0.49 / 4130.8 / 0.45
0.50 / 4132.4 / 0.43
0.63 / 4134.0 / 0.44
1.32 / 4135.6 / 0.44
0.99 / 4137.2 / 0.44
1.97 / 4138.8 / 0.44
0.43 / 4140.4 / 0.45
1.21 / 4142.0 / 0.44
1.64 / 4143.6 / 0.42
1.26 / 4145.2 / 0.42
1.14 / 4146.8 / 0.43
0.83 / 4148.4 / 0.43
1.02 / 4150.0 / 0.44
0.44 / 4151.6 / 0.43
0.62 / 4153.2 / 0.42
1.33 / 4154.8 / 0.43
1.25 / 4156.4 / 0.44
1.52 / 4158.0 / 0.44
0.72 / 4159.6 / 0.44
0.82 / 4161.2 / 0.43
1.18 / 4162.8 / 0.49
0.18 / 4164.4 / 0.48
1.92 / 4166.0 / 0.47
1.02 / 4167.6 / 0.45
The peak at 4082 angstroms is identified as Ly-alpha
